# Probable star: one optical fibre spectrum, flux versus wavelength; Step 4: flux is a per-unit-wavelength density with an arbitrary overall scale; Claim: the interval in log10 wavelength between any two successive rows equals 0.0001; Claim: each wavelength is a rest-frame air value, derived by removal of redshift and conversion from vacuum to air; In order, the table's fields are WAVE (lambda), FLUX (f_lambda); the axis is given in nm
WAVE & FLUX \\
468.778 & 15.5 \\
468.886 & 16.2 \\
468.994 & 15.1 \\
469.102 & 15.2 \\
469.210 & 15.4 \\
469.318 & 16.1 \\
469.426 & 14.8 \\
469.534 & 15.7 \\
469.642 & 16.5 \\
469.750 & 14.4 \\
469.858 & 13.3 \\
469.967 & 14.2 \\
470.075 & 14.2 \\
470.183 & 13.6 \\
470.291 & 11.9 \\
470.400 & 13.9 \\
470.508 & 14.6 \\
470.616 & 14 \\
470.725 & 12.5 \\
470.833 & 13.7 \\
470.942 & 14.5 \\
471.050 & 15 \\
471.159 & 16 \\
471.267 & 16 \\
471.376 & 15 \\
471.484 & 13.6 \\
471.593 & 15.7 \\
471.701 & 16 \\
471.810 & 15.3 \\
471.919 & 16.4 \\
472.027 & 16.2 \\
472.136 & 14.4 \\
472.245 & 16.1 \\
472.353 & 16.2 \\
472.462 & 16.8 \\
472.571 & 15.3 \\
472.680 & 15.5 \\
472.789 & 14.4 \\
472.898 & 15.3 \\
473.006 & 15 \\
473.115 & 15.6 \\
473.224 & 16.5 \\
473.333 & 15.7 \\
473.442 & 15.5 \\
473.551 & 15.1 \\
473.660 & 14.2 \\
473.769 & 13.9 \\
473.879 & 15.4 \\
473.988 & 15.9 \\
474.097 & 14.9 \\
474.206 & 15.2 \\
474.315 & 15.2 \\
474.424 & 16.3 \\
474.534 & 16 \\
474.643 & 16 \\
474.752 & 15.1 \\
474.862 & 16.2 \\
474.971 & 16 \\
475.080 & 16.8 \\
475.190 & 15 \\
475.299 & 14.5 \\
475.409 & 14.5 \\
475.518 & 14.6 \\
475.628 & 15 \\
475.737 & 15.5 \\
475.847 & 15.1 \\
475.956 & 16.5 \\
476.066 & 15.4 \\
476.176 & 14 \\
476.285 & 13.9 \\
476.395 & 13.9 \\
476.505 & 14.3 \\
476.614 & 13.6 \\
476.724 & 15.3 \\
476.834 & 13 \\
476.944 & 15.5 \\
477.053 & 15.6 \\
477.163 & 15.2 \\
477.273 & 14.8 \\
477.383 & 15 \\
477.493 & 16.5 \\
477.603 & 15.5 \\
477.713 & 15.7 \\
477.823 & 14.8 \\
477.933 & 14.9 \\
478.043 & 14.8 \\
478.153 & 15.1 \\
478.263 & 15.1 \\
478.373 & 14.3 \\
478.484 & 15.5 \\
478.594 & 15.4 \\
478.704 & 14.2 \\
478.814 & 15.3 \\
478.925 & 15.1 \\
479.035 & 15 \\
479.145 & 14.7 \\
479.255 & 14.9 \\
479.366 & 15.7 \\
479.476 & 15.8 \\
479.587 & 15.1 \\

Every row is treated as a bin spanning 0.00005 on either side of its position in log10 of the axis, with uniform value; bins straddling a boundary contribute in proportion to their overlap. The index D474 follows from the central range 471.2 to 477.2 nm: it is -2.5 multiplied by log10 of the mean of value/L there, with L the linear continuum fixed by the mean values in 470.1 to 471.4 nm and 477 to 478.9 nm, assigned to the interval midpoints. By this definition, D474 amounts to -0.04 mag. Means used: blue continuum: 14.2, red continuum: 15.1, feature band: 15.3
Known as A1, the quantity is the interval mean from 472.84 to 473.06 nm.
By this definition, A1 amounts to 15.2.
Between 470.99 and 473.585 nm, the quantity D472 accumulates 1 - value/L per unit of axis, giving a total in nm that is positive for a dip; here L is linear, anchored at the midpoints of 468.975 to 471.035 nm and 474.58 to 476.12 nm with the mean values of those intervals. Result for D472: -0.12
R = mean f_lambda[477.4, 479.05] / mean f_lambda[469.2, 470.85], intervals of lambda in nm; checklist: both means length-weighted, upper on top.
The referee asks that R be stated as 1.1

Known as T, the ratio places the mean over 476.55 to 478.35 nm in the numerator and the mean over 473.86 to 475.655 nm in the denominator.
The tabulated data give 0.97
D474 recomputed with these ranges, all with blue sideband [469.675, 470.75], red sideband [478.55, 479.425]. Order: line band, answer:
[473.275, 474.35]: -0.06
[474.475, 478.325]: -0.03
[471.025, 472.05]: -0.12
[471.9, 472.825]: -0.12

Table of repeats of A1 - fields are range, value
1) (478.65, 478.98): 14.9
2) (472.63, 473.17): 15.2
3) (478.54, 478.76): 14.8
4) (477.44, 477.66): 16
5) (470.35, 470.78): 13.8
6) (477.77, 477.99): 14.9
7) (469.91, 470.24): 14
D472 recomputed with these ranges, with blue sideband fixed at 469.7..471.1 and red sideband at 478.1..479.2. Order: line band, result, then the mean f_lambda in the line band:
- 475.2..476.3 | -0.03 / 14.9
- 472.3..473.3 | -0.10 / 15.6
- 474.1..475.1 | -0.10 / 15.8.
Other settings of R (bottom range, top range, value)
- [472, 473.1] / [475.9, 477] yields 0.94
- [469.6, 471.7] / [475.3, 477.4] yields 1.03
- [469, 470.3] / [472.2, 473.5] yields 1.06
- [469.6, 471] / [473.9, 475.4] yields 1.12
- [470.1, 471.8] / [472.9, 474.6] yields 1.07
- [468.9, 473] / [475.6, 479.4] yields 1.00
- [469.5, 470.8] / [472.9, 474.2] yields 1.09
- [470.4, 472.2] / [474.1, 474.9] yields 1.05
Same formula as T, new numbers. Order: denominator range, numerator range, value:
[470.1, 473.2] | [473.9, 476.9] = 1.01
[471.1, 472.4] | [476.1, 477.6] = 0.94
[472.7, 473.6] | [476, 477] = 0.93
